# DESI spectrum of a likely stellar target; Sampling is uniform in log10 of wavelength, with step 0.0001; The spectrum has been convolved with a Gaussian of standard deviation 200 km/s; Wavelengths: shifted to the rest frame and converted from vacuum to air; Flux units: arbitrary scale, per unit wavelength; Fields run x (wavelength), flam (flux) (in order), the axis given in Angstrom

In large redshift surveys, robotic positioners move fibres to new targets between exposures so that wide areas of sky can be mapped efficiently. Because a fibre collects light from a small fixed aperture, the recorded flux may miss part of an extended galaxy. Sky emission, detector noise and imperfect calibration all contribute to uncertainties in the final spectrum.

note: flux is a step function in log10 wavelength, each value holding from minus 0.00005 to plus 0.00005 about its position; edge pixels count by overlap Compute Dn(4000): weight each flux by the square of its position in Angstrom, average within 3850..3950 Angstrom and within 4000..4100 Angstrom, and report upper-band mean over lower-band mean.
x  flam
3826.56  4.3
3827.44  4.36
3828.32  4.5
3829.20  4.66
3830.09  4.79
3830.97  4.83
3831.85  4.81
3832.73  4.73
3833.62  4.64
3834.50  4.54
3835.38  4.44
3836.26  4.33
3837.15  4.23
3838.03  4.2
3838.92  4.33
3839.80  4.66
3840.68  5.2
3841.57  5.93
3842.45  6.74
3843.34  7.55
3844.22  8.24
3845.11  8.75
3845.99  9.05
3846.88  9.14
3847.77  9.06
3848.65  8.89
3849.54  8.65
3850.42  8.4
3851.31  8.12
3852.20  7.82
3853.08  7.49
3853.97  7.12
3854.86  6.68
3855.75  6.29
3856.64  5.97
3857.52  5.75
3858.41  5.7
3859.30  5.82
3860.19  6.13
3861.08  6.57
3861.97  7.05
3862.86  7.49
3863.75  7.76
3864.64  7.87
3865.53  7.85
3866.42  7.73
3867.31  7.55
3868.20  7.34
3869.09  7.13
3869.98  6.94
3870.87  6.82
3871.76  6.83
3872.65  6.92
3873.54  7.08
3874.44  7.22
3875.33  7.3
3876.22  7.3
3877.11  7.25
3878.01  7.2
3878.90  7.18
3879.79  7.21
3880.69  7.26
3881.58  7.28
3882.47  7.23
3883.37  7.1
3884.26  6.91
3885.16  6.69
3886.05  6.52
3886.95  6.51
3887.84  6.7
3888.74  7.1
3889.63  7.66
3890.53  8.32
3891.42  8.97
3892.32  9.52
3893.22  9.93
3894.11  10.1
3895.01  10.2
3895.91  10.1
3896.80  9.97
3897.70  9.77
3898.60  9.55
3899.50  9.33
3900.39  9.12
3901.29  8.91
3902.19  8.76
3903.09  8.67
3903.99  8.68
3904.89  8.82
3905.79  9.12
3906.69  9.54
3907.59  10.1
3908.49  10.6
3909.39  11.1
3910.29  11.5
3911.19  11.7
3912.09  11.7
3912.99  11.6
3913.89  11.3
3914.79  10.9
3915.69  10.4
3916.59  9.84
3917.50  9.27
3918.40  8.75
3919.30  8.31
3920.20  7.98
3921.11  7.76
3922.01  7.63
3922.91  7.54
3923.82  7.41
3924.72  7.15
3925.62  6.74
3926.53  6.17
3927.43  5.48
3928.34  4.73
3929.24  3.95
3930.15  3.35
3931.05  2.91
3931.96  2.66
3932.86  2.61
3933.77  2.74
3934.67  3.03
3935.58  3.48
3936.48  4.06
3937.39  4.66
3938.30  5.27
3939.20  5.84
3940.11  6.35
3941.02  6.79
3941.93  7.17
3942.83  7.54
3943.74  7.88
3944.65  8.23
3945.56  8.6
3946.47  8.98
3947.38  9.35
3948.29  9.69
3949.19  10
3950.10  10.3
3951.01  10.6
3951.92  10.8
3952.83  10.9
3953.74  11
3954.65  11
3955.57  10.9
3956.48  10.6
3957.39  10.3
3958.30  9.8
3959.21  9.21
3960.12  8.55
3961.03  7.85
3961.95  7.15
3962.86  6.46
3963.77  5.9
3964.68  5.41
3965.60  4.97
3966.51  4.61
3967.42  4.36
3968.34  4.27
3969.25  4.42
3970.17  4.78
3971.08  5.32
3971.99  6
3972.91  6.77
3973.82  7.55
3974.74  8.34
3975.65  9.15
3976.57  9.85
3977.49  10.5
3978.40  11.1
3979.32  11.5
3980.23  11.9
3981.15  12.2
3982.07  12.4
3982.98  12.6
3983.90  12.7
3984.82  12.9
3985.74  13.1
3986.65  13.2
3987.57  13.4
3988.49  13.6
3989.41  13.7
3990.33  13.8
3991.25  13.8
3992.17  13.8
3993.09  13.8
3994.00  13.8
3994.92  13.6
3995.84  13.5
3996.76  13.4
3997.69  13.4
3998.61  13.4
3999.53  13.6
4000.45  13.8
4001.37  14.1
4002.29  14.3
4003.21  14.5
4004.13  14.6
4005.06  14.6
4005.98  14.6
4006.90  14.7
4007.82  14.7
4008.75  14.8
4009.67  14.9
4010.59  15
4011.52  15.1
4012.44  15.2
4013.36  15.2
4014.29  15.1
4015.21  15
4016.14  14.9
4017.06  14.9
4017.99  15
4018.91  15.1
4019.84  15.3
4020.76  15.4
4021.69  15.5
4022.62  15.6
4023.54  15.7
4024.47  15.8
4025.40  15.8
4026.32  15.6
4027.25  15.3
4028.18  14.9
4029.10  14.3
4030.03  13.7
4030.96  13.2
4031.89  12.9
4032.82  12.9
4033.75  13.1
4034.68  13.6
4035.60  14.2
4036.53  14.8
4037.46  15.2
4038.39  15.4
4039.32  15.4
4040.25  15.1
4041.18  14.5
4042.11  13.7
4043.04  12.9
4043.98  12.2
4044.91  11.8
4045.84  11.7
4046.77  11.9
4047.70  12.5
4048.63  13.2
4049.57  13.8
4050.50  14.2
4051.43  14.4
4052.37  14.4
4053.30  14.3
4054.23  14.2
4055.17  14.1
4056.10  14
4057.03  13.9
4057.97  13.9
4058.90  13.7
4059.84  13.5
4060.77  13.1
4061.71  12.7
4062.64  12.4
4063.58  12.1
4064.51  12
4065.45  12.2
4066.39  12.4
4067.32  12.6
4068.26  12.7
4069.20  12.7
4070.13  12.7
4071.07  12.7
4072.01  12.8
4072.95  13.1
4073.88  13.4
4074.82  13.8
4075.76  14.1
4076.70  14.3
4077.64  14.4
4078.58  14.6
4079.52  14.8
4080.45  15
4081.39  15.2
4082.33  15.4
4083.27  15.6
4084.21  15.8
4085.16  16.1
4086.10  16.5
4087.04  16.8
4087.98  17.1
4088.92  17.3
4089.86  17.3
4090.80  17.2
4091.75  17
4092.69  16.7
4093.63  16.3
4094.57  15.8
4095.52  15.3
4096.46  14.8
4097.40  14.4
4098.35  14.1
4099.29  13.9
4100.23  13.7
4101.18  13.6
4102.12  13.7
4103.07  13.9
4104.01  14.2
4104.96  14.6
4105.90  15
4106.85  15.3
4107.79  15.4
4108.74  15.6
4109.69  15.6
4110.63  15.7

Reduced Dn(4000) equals 2.04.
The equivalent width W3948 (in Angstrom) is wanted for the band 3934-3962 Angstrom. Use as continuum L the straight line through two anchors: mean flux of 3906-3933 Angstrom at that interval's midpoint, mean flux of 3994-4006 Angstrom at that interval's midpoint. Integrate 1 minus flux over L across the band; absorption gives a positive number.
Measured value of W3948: 5.5 Angstrom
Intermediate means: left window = 8.09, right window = 13.9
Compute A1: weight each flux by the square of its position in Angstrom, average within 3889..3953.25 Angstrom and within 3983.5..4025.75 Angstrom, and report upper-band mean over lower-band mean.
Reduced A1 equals 1.85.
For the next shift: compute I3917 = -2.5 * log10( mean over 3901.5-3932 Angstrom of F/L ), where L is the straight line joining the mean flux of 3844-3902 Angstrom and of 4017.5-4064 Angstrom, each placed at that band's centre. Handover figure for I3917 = 0.11 mag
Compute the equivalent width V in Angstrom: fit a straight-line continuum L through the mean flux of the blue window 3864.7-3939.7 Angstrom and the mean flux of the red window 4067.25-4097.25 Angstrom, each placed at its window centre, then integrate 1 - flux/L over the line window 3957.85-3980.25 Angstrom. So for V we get 6.6 Angstrom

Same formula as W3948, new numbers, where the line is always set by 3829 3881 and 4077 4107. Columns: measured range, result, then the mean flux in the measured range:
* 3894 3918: -4.1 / 10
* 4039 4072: 1.8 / 13.2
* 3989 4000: -1.7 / 13.6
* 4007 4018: -2.2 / 15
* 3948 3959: -0.2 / 10.5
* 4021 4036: -1.7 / 14.5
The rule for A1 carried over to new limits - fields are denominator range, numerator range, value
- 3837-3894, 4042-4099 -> 2.18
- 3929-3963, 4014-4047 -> 2.02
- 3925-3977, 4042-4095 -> 2.16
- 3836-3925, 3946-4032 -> 1.58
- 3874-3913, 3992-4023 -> 1.77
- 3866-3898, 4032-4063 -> 1.92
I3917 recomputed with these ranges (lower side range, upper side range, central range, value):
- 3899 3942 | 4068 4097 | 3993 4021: -0.245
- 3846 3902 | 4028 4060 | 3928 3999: 0.244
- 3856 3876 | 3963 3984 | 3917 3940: 0.325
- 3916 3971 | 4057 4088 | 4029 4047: -0.133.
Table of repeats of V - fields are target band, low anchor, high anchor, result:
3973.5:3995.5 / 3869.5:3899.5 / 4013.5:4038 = 0.93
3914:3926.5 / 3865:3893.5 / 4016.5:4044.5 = 1.15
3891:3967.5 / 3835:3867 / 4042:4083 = 8.64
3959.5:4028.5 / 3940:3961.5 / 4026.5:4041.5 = -0.23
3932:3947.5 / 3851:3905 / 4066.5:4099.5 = 6.31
